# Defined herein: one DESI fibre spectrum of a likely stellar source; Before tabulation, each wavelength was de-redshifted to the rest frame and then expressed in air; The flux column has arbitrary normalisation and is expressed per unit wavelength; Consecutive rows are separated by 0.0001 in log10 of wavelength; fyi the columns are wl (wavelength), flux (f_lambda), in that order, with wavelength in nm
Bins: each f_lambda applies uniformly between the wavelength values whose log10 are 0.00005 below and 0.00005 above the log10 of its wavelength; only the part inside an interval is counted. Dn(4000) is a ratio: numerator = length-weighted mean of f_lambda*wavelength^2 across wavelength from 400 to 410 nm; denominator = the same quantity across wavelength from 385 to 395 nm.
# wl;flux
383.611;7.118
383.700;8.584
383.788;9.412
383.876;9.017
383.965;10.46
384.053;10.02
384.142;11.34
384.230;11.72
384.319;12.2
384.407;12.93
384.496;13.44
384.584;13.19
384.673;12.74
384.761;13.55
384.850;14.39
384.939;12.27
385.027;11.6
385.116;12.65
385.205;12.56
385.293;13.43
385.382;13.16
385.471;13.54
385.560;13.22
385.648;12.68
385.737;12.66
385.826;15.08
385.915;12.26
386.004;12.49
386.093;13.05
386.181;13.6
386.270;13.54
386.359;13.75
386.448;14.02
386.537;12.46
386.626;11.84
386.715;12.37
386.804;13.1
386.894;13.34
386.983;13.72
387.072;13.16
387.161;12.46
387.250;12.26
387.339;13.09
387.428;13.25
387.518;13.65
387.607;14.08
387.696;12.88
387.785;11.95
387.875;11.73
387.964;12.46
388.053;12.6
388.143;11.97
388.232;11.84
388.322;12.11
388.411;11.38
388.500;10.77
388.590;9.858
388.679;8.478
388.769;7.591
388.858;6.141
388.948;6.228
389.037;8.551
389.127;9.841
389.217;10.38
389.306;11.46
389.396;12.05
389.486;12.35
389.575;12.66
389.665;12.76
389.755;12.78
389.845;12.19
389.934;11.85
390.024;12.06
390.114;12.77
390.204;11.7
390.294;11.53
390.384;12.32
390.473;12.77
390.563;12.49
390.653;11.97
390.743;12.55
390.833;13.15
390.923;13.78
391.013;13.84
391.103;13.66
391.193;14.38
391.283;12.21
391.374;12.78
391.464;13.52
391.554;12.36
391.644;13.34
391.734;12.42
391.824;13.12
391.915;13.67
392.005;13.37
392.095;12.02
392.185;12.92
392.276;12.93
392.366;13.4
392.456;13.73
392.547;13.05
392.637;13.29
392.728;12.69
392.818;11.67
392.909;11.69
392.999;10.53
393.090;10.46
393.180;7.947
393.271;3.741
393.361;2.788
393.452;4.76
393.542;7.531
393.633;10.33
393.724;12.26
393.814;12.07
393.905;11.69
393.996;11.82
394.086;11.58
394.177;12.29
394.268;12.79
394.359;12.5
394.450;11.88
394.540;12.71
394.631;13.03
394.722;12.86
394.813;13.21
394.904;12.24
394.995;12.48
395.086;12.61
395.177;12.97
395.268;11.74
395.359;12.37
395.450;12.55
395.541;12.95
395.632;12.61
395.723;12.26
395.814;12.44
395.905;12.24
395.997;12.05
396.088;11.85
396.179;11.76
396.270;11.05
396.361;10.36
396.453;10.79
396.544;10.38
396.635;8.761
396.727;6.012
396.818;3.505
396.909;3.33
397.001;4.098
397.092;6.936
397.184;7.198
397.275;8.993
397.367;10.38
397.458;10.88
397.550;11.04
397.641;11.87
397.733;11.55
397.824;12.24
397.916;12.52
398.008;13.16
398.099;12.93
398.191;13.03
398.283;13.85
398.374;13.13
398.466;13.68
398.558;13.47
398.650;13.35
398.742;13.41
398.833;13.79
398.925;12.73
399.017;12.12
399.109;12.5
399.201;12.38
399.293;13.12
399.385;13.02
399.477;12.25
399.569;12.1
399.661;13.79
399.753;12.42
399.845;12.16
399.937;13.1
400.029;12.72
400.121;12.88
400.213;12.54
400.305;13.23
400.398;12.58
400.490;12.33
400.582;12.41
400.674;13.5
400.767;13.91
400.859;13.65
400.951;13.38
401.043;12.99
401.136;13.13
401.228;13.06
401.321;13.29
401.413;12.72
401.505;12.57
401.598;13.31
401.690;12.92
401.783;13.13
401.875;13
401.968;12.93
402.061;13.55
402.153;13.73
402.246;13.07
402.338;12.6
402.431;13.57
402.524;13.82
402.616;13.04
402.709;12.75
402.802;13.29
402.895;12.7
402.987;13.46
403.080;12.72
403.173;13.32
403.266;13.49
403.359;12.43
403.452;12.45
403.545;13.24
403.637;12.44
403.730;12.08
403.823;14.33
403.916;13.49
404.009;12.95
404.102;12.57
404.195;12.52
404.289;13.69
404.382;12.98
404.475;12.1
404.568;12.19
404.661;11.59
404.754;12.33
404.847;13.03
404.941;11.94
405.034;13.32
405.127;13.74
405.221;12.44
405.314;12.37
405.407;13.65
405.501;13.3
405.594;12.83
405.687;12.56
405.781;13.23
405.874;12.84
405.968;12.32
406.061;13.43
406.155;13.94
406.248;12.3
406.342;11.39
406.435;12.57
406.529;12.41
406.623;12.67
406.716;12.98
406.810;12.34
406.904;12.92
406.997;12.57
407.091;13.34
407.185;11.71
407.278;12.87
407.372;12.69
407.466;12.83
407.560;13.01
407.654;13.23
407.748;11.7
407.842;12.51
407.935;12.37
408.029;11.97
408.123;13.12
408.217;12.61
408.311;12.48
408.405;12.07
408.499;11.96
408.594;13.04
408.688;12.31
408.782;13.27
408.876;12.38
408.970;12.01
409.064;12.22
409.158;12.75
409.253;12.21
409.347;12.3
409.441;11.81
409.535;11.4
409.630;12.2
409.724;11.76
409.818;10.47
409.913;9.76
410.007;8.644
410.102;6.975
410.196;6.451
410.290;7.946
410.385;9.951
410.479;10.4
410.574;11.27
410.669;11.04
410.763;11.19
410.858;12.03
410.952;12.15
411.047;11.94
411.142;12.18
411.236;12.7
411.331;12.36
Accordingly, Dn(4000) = 1.14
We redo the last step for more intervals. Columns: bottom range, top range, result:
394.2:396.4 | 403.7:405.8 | 1.09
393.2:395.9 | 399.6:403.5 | 1.20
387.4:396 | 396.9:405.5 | 1.12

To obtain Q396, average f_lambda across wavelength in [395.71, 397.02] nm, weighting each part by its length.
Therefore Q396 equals 9.42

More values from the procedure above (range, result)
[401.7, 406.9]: 12.9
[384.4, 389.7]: 12.2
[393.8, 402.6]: 12.1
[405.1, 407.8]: 12.8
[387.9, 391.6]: 11.7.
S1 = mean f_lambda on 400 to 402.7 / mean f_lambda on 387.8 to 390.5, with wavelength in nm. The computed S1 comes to 1.2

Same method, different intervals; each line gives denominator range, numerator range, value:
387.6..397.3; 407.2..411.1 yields 1.03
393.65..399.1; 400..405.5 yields 1.13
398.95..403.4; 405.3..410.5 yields 0.93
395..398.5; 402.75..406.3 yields 1.19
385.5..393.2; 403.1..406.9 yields 1.04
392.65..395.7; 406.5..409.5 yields 1.12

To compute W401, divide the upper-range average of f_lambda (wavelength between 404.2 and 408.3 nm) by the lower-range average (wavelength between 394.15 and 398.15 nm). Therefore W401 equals 1.2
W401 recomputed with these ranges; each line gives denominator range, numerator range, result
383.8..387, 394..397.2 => 0.86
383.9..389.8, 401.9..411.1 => 1.02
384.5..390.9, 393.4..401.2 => 0.96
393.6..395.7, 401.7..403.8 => 1.06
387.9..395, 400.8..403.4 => 1.13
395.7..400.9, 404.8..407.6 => 1.10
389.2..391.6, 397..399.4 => 0.95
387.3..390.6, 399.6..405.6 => 1.13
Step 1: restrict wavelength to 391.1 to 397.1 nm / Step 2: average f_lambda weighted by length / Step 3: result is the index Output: 11.2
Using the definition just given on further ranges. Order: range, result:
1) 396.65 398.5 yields 9.98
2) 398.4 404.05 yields 13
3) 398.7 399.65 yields 12.8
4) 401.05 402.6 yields 13.1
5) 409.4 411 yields 10.3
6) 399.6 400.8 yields 12.9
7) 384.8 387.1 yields 13.1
